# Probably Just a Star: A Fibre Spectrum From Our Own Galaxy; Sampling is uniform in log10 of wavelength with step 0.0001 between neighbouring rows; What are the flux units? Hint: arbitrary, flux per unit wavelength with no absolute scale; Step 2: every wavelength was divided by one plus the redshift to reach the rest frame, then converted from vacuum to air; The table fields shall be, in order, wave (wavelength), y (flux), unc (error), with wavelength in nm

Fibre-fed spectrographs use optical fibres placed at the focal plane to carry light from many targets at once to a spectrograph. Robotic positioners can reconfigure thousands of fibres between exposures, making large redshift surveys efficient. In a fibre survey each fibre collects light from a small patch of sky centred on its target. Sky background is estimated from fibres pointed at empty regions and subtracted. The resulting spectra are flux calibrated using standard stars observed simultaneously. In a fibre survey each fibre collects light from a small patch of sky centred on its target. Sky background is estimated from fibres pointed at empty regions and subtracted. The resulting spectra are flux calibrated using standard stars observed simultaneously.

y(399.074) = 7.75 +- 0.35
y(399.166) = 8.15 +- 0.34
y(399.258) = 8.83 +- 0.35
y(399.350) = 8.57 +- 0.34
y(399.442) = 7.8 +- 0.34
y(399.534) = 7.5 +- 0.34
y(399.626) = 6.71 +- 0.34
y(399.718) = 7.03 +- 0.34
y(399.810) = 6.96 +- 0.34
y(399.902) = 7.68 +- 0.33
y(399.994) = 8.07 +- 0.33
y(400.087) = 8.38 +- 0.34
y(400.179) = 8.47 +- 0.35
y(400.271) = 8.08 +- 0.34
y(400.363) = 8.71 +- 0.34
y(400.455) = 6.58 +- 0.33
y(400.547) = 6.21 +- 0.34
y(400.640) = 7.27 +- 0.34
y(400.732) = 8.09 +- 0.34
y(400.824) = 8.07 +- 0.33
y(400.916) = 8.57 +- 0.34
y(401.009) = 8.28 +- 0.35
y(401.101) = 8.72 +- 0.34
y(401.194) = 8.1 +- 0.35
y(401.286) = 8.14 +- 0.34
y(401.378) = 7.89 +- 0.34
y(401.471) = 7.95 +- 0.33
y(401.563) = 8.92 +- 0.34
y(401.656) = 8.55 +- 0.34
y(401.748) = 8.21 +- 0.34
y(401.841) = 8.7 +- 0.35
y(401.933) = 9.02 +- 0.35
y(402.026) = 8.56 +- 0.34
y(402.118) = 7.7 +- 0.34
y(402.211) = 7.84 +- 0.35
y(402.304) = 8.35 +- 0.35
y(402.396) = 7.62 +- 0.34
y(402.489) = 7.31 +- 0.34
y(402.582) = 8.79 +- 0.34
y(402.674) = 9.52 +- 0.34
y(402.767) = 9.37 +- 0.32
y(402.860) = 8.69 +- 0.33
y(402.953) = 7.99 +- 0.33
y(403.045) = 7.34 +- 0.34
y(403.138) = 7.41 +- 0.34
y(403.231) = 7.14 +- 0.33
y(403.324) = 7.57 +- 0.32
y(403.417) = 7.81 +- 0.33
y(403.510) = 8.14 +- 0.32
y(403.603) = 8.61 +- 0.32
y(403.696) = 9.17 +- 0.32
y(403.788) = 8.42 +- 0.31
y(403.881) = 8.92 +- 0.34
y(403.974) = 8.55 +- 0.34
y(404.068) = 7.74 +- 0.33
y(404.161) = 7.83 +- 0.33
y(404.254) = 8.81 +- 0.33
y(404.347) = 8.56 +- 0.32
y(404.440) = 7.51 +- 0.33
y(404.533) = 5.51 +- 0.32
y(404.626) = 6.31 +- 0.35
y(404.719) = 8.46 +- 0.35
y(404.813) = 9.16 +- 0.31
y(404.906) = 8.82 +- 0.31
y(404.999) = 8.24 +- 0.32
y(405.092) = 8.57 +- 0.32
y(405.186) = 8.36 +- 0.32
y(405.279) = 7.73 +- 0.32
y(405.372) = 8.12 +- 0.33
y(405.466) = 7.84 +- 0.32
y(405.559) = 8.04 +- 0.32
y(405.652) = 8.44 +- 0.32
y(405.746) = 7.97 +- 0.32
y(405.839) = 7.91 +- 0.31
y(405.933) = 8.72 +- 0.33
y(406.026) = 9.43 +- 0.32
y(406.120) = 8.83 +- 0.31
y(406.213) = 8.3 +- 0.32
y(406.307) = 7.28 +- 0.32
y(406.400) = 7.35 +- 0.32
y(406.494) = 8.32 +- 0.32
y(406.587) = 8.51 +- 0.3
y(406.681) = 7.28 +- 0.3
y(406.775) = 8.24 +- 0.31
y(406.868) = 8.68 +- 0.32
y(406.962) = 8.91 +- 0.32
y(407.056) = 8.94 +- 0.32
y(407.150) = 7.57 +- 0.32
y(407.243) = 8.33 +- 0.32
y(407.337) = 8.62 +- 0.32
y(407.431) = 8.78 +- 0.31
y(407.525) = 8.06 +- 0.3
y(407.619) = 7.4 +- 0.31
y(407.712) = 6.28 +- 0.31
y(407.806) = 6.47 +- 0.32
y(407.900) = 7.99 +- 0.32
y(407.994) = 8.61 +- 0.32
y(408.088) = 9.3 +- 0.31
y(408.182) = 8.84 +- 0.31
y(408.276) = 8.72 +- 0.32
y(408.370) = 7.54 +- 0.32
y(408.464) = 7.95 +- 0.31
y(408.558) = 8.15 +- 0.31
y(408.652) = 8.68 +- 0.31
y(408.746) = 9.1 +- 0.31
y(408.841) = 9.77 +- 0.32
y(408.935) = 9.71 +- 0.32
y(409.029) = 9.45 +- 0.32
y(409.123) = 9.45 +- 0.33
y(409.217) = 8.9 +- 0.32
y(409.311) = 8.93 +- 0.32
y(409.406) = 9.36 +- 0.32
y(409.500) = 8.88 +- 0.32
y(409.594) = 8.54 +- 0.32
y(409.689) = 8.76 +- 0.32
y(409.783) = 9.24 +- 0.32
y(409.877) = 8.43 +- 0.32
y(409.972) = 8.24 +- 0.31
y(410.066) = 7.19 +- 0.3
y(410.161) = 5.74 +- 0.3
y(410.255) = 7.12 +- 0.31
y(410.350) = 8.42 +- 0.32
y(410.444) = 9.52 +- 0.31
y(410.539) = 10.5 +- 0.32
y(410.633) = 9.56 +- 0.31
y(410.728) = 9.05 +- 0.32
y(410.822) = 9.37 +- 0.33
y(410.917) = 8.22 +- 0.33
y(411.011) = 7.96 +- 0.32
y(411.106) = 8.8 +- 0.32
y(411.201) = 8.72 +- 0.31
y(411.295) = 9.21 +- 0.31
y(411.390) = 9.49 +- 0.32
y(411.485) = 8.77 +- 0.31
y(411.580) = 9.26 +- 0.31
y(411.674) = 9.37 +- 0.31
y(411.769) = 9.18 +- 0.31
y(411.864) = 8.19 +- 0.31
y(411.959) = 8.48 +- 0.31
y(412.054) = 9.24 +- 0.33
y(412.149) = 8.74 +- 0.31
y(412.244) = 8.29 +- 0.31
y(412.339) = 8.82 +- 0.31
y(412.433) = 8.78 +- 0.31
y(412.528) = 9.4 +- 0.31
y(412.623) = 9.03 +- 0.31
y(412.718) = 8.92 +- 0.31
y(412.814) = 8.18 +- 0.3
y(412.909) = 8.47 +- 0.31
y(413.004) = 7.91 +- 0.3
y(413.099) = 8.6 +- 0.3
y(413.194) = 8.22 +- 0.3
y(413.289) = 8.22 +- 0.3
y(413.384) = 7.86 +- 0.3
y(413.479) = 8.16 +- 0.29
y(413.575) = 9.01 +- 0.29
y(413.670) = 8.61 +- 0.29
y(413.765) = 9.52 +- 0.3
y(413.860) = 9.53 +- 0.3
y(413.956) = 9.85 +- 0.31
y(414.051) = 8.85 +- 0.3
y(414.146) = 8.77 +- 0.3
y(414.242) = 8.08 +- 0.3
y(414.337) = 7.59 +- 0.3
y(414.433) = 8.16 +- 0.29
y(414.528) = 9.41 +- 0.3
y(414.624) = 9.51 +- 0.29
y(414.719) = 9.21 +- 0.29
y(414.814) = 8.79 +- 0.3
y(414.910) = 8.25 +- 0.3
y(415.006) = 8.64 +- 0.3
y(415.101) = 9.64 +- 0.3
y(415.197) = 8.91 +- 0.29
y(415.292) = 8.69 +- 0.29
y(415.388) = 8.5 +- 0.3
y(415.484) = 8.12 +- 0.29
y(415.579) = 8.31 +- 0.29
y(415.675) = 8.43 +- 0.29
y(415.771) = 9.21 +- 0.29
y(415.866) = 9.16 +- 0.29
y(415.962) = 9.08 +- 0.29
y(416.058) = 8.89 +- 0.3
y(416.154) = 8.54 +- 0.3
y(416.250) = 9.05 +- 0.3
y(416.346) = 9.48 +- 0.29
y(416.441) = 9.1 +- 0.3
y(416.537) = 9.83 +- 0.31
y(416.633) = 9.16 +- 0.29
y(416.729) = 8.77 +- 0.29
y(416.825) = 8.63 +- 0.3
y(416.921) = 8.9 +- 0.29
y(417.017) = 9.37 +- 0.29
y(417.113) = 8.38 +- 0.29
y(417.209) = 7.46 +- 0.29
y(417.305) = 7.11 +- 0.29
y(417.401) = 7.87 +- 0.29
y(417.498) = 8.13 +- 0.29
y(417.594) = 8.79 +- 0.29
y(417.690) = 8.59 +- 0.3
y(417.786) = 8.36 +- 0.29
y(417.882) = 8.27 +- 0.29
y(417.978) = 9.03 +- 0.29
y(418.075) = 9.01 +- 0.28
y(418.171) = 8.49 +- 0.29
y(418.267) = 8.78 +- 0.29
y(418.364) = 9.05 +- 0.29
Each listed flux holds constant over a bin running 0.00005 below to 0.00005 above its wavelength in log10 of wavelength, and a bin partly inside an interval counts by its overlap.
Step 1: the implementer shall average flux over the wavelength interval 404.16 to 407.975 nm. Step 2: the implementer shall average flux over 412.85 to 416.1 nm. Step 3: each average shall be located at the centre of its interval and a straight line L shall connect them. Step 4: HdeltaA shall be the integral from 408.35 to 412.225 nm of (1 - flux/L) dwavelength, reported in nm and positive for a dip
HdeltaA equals -0.17 nm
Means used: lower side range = 8.07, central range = 8.76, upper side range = 8.71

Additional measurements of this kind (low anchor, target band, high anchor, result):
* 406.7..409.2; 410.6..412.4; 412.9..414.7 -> -0.06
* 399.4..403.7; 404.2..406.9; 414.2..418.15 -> 0.03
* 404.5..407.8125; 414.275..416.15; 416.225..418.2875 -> -0.04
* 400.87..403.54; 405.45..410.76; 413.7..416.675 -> 0.07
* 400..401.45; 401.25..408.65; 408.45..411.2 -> 0.13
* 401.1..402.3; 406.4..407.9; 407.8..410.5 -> 0.09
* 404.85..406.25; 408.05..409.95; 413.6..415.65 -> -0.08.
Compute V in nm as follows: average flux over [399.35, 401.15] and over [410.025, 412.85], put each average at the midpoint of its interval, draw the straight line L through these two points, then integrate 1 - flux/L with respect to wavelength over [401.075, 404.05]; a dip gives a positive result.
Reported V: -0.12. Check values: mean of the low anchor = 7.77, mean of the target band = 8.27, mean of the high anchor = 8.72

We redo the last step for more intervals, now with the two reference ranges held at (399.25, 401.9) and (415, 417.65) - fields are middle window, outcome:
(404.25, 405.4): 0.026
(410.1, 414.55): -0.088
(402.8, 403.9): 0.000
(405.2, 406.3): -0.008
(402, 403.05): -0.030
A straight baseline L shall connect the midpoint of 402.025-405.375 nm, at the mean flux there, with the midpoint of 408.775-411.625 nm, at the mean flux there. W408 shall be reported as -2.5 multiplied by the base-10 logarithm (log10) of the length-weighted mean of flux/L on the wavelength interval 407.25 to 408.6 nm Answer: 0.07 mag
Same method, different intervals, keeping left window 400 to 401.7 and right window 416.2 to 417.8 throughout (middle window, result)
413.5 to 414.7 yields -0.044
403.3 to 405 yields 0.008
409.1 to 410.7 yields -0.030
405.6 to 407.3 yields -0.003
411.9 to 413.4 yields -0.012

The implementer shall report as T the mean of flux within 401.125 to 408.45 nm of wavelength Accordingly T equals 8.17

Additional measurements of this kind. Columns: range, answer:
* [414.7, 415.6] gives 8.7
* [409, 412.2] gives 8.77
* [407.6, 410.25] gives 8.41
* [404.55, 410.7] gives 8.37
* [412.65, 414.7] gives 8.65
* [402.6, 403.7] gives 8.21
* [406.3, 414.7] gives 8.59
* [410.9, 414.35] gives 8.73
